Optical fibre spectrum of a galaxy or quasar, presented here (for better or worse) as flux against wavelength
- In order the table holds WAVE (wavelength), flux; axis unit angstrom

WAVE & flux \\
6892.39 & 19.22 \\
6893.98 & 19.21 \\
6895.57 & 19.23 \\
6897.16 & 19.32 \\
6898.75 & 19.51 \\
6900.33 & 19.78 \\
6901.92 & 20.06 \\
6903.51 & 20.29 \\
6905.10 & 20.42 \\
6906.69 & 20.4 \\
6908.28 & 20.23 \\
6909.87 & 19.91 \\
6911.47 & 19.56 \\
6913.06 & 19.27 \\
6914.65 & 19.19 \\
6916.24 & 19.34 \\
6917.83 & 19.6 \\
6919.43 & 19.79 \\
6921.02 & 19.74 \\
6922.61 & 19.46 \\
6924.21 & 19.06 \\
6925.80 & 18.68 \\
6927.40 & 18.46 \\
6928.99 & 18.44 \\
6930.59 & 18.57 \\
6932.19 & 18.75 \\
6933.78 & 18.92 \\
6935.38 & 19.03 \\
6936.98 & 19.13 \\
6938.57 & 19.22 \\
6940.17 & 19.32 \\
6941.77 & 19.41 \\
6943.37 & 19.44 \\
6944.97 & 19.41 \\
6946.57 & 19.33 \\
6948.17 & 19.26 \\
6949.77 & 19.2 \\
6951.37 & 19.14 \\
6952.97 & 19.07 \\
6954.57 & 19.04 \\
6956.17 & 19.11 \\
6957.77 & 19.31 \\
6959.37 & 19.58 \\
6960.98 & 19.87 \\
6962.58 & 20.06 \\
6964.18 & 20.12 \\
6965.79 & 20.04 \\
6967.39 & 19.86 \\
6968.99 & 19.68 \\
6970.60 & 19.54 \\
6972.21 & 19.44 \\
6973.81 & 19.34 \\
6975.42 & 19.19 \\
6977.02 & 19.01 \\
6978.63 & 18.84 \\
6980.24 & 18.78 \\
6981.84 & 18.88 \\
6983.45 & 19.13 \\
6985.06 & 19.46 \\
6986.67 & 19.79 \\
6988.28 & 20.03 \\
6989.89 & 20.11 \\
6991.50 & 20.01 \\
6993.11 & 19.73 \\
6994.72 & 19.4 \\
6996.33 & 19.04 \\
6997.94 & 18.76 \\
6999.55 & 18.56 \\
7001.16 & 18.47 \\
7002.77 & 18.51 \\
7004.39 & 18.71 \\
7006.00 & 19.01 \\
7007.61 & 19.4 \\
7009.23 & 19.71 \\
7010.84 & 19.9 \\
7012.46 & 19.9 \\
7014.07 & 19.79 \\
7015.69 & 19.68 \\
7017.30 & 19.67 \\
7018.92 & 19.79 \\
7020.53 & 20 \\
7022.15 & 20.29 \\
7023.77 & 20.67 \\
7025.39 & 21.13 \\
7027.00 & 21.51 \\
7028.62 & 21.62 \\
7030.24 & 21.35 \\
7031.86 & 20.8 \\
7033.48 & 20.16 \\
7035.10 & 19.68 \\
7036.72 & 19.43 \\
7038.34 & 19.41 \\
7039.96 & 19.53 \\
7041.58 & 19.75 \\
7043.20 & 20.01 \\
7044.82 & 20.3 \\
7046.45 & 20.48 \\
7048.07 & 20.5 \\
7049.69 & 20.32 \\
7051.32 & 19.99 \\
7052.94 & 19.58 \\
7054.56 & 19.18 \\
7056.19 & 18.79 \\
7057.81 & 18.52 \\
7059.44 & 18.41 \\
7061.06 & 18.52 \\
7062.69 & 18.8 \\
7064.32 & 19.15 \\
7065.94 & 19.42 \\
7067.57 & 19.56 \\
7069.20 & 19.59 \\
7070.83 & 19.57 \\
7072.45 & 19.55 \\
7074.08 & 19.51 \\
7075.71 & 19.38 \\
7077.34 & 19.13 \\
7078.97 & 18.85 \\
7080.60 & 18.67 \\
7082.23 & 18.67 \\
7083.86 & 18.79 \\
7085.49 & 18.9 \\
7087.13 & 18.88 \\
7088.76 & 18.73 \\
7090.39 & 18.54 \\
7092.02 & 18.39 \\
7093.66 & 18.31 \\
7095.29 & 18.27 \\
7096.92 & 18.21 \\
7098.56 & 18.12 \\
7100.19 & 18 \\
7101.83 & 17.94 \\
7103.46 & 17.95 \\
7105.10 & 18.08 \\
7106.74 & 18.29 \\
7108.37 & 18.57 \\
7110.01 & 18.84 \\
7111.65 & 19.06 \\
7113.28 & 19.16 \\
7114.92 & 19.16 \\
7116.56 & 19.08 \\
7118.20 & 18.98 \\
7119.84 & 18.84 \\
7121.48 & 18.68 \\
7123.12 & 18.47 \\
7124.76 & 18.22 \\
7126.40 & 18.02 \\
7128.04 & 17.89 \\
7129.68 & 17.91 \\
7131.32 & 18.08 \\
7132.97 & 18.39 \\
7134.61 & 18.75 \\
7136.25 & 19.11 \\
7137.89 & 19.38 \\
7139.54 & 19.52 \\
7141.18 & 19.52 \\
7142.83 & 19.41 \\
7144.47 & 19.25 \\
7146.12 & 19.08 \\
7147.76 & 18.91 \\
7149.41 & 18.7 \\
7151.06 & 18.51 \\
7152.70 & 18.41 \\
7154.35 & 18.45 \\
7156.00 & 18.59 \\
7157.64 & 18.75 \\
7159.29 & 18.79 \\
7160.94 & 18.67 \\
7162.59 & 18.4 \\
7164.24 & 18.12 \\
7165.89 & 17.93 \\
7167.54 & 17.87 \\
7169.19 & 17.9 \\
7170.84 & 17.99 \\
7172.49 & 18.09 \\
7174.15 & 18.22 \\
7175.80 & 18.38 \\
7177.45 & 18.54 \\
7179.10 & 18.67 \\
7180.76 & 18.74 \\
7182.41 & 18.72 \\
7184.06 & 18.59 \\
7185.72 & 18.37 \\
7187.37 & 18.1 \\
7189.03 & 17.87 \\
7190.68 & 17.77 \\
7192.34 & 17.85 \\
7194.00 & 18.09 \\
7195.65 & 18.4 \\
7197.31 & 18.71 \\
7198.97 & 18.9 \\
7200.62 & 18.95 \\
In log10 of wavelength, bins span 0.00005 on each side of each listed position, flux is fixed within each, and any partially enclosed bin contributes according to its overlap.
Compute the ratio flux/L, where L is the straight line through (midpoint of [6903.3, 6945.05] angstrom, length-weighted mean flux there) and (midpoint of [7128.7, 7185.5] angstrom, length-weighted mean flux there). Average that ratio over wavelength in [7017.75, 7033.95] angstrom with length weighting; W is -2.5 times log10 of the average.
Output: -0.09 mag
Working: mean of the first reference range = 19.4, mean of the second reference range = 18.6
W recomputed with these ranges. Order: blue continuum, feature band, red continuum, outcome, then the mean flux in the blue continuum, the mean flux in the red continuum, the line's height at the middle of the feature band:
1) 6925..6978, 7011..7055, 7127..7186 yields -0.065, 19.3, 18.6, 19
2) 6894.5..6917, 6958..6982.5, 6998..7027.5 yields 0.012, 19.7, 19.7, 19.7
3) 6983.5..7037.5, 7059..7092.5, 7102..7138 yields 0.003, 19.8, 18.6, 19.1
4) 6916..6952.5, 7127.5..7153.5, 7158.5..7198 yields -0.023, 19.2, 18.3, 18.4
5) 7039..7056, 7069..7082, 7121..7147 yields 0.016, 19.9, 18.7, 19.5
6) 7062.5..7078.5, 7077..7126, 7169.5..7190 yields 0.029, 19.4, 18.3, 19.1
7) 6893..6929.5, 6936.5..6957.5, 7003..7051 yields 0.025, 19.5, 20.1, 19.7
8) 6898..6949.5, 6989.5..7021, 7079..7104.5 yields -0.026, 19.4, 18.4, 18.9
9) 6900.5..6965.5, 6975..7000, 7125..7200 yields -0.007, 19.4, 18.5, 19.2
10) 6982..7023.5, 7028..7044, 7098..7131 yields -0.054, 19.5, 18.5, 19.2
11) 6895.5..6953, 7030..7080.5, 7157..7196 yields -0.042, 19.4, 18.3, 18.8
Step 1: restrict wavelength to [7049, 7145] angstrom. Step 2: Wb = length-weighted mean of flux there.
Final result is 18.8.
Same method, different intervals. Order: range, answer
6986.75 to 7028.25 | 19.7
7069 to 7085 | 19.2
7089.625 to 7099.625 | 18.3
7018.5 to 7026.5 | 20.5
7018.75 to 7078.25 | 19.8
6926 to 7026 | 19.4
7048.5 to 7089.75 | 19.1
